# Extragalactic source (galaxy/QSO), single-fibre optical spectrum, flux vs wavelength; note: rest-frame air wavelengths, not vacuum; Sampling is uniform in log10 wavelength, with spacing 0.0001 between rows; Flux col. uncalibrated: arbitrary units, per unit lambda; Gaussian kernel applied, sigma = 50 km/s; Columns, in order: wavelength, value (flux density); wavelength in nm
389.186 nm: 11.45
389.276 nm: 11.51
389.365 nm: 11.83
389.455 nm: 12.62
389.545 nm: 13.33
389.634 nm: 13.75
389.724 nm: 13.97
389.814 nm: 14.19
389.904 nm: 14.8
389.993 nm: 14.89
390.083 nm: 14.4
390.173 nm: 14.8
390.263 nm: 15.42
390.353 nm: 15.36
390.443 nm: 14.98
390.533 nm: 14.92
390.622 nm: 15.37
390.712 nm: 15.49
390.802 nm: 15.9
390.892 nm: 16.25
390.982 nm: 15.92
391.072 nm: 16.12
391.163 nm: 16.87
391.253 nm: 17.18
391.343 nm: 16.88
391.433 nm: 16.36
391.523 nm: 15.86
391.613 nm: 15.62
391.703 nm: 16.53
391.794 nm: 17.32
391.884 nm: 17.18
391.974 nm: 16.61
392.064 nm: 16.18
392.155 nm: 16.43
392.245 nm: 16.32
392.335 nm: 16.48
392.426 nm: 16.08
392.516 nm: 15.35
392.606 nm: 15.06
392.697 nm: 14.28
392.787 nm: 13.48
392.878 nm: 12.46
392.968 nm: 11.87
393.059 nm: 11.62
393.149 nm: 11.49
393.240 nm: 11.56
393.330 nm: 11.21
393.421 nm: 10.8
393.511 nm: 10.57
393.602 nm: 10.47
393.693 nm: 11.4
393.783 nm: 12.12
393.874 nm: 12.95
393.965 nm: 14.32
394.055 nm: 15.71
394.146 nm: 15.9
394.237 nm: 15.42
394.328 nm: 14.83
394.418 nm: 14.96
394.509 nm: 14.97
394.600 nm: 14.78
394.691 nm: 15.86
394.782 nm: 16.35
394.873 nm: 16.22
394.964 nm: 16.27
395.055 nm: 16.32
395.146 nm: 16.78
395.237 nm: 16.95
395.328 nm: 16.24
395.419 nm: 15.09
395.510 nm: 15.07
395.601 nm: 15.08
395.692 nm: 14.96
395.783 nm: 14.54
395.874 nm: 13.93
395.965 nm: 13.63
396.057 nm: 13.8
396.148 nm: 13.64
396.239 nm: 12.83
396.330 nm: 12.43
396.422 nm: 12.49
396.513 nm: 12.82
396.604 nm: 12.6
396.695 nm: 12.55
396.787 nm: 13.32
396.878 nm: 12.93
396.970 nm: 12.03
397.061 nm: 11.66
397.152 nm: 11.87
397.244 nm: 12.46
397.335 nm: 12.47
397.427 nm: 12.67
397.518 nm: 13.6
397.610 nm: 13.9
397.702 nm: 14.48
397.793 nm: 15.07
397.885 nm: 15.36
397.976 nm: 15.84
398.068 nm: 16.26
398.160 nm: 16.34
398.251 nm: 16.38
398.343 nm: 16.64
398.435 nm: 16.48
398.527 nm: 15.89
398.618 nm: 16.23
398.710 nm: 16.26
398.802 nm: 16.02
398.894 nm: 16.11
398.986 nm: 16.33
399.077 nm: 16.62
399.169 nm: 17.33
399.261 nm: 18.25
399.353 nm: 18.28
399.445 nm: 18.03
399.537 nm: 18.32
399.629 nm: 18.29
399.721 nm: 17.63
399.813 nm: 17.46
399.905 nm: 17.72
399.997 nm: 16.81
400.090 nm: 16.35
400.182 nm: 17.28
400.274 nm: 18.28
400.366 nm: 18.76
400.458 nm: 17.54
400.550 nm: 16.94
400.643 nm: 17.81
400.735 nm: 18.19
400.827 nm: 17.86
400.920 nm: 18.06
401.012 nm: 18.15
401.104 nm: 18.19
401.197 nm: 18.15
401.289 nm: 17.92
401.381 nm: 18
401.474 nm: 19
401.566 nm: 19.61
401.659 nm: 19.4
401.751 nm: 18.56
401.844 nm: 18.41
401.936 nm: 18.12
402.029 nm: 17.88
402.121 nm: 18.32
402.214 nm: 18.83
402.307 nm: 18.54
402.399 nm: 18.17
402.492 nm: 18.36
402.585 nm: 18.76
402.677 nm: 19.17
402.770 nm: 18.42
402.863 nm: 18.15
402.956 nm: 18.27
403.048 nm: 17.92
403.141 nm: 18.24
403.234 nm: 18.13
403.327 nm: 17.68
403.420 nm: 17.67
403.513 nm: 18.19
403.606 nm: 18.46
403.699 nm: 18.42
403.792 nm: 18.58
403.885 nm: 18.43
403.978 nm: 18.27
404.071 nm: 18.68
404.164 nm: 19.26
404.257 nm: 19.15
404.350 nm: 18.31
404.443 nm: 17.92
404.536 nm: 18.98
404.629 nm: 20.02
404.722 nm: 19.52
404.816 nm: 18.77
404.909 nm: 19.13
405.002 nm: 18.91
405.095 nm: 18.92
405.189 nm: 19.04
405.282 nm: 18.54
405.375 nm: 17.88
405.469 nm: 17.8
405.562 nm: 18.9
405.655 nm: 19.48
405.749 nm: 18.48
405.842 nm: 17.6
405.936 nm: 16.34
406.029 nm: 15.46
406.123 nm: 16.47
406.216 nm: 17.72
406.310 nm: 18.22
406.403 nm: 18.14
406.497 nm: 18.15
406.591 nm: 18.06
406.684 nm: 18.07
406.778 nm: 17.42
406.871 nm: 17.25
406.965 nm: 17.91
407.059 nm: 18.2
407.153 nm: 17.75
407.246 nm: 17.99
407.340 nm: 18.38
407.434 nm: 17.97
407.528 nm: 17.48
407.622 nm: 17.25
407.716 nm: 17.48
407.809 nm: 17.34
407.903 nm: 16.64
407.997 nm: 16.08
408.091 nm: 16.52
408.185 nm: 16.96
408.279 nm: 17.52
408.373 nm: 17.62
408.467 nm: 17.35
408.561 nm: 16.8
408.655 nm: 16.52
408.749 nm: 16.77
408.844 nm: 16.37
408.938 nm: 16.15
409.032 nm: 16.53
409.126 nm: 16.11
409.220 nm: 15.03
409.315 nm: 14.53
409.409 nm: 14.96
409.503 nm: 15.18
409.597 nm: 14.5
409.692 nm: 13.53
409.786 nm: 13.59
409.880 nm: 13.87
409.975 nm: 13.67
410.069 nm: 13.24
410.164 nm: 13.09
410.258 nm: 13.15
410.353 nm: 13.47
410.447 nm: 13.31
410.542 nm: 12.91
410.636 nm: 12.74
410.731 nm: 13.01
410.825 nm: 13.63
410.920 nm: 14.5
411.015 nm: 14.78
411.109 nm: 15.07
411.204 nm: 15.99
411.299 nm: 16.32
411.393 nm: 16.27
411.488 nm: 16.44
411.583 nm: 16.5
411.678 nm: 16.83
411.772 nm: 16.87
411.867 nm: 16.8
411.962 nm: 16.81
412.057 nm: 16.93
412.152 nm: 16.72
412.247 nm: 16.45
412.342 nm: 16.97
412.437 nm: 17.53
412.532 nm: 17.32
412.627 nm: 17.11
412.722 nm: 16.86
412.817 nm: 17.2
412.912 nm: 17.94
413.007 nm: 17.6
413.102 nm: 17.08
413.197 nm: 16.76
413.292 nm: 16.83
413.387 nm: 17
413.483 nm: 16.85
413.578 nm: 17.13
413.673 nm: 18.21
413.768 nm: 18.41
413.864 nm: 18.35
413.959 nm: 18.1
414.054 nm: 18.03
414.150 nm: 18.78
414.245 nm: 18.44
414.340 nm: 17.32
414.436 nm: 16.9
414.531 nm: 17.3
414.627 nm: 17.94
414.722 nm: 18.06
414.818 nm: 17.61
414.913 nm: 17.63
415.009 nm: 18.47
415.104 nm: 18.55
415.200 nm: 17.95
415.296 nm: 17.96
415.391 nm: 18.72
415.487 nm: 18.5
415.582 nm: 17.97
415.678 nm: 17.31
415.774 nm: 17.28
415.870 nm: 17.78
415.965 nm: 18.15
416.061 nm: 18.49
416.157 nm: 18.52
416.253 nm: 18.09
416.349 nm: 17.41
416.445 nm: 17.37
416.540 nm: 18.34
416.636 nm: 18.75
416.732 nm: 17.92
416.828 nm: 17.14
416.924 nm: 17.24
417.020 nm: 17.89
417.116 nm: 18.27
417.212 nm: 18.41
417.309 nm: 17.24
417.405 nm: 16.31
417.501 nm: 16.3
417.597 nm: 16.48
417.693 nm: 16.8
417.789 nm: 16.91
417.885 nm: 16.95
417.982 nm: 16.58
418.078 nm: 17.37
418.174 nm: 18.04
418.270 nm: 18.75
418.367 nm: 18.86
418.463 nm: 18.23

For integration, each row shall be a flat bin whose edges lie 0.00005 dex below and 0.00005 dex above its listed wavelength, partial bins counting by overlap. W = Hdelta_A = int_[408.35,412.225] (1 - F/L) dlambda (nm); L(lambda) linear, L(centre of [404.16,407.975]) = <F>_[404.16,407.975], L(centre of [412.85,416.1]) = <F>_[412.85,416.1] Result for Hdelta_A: 0.59 nm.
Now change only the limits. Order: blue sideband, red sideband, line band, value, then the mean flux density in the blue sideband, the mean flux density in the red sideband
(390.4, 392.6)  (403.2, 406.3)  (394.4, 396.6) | 0.26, 16.2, 18.3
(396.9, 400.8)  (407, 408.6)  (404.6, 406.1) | -0.12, 16.1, 17.4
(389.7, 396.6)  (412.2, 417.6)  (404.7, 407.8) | -0.28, 14.7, 17.7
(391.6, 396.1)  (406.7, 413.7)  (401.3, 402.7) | -0.29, 14.6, 16.2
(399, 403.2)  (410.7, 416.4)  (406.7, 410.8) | 0.41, 18.1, 17.2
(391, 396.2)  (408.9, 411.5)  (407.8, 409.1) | -0.20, 14.8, 14.5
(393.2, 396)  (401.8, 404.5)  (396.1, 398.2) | 0.29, 14.4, 18.4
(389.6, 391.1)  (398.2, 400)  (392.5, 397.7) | 0.79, 15.1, 17.1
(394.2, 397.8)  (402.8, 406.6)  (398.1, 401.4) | -0.29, 14.2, 18.3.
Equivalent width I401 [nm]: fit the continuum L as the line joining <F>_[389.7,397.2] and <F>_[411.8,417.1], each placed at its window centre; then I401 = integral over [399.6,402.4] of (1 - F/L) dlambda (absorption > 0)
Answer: -0.43 nm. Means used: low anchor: 14.5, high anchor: 17.7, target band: 18.1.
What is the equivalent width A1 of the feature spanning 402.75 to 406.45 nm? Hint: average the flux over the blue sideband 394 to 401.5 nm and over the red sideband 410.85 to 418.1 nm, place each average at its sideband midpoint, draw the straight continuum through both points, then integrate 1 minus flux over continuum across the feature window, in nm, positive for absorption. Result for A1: -0.43 nm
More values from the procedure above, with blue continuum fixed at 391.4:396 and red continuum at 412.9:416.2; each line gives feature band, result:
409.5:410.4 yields 0.182 nm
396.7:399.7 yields 0.002 nm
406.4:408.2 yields -0.089 nm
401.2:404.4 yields -0.479 nm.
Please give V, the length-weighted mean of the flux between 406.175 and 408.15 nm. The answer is 17.6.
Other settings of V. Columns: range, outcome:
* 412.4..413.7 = 17.2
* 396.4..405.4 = 17.1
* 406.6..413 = 16.1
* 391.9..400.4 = 14.9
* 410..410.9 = 13.2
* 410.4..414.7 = 16.6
